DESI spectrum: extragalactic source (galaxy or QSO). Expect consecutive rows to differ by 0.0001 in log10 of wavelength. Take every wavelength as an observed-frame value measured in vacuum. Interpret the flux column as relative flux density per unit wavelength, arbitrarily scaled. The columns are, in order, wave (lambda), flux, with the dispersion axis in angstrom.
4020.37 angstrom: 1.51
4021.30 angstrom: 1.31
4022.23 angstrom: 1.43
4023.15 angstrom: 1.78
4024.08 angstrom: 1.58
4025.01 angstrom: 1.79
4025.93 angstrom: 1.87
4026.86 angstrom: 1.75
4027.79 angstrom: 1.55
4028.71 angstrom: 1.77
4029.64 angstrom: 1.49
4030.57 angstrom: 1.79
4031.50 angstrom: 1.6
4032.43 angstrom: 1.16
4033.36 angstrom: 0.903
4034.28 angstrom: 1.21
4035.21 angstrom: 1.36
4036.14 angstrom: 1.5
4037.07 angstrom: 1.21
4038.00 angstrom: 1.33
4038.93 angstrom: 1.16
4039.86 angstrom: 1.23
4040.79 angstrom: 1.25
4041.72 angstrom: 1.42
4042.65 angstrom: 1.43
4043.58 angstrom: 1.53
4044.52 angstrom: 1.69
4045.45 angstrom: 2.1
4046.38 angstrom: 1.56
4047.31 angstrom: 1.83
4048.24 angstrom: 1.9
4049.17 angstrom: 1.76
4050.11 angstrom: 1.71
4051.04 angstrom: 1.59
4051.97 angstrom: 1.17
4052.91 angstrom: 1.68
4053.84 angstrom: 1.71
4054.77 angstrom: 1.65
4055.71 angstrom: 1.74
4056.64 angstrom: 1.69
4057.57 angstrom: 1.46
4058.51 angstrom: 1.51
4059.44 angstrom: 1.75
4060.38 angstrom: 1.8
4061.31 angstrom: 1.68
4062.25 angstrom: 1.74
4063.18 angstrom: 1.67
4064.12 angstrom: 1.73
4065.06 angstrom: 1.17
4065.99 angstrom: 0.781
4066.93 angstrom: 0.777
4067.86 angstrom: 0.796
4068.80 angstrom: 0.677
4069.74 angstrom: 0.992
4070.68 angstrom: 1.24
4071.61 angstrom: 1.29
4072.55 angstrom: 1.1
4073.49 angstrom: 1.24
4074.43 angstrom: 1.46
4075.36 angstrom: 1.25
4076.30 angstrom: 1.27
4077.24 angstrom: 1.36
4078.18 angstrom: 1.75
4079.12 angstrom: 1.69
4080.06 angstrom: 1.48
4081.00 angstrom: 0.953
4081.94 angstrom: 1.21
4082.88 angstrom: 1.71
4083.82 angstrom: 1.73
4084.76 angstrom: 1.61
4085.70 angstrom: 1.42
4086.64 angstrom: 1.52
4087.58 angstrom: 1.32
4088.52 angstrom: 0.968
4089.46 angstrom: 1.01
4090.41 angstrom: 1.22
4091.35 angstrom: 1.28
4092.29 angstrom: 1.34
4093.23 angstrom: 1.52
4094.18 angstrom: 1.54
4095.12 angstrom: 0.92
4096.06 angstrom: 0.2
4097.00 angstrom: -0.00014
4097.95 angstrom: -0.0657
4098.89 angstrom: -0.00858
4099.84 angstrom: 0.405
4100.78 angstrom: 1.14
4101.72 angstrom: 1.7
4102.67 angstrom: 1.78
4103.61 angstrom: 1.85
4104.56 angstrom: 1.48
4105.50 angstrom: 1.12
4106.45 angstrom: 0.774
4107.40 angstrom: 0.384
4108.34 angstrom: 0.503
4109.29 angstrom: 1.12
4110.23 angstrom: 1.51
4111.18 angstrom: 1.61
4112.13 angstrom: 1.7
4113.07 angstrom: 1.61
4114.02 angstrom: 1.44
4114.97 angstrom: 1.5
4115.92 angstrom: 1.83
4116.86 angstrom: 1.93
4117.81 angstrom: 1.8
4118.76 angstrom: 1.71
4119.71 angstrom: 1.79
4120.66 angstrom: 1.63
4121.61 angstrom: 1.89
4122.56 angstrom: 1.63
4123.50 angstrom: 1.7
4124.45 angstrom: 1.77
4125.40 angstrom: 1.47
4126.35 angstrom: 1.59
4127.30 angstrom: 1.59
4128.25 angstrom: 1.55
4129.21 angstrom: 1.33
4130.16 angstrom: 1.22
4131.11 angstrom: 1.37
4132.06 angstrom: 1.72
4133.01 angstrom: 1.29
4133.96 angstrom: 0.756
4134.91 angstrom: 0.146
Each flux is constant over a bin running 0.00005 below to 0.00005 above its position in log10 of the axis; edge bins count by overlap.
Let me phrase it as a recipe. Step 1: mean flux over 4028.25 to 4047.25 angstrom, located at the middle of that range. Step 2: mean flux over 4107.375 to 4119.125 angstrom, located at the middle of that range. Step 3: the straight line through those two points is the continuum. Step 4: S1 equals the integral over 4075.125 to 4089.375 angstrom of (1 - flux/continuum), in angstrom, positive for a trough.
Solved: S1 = 0.5 angstrom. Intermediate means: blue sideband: 1.44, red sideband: 1.47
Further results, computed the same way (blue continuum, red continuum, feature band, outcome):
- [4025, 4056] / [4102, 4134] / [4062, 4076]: 3.0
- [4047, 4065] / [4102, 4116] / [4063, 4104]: 8.7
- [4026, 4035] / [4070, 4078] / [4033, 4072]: -1.5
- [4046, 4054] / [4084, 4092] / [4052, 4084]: 2.0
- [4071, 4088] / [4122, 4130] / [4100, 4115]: 2.0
